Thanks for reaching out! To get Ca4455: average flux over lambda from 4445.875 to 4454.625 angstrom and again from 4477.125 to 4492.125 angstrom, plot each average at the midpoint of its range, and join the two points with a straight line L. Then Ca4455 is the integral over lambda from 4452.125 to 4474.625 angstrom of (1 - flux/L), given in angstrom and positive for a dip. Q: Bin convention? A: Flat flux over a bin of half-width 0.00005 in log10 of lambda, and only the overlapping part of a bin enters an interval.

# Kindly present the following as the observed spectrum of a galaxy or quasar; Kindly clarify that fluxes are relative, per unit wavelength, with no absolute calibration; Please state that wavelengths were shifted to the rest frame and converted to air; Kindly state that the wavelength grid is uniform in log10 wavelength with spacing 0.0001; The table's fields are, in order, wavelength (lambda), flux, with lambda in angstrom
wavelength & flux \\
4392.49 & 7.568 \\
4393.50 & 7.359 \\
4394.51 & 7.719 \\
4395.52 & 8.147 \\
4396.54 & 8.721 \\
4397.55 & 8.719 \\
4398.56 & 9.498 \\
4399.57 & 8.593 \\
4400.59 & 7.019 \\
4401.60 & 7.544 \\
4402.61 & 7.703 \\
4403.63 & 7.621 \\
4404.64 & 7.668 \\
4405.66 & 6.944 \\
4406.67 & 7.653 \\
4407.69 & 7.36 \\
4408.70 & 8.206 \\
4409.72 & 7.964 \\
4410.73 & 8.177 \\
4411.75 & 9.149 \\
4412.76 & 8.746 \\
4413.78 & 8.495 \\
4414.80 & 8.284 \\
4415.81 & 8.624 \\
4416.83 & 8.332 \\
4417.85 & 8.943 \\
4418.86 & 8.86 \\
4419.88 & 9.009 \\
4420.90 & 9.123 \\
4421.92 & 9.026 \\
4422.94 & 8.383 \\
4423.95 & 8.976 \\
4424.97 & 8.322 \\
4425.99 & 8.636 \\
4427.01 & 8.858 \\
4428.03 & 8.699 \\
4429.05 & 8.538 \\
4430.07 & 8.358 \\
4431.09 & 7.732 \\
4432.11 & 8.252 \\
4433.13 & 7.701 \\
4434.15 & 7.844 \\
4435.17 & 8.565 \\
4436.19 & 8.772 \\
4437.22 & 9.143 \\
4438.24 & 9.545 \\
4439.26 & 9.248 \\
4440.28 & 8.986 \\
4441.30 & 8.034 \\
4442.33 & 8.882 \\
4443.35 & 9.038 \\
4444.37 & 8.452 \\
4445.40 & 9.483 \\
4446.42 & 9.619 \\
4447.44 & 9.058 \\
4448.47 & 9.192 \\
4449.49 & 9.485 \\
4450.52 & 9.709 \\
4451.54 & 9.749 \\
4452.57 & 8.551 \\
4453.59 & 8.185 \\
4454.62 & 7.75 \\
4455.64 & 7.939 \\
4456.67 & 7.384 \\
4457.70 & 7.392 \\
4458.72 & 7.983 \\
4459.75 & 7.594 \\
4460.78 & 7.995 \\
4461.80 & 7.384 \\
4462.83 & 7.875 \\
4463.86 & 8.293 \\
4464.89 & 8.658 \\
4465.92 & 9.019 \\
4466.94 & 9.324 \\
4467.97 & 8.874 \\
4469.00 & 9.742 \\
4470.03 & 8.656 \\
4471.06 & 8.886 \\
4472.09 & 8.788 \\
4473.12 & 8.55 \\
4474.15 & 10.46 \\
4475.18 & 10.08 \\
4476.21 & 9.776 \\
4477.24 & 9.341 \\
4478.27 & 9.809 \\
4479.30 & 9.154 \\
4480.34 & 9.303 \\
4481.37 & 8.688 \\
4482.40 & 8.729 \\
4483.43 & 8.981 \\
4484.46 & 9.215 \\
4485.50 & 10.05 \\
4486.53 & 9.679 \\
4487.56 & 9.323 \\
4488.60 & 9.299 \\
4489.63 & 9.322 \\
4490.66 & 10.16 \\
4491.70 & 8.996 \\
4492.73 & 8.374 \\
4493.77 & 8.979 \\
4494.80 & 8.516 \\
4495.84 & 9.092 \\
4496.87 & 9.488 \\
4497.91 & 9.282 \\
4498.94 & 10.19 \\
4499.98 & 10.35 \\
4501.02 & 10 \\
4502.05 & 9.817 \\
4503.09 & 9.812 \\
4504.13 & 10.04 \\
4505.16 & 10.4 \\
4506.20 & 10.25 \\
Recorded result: 1.9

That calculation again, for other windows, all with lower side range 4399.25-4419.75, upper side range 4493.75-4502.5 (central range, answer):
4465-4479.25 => -0.3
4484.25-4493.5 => 0.0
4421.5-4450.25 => -0.7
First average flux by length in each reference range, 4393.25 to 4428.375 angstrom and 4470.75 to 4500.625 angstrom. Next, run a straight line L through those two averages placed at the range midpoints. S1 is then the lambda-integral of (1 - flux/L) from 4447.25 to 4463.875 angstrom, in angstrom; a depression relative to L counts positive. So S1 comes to 1.15 angstrom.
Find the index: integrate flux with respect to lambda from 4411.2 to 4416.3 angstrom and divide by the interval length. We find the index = 8.66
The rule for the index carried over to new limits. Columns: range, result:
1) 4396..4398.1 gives 8.72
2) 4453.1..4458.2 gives 7.72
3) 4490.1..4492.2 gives 9.57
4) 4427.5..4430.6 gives 8.53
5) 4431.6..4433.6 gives 7.99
